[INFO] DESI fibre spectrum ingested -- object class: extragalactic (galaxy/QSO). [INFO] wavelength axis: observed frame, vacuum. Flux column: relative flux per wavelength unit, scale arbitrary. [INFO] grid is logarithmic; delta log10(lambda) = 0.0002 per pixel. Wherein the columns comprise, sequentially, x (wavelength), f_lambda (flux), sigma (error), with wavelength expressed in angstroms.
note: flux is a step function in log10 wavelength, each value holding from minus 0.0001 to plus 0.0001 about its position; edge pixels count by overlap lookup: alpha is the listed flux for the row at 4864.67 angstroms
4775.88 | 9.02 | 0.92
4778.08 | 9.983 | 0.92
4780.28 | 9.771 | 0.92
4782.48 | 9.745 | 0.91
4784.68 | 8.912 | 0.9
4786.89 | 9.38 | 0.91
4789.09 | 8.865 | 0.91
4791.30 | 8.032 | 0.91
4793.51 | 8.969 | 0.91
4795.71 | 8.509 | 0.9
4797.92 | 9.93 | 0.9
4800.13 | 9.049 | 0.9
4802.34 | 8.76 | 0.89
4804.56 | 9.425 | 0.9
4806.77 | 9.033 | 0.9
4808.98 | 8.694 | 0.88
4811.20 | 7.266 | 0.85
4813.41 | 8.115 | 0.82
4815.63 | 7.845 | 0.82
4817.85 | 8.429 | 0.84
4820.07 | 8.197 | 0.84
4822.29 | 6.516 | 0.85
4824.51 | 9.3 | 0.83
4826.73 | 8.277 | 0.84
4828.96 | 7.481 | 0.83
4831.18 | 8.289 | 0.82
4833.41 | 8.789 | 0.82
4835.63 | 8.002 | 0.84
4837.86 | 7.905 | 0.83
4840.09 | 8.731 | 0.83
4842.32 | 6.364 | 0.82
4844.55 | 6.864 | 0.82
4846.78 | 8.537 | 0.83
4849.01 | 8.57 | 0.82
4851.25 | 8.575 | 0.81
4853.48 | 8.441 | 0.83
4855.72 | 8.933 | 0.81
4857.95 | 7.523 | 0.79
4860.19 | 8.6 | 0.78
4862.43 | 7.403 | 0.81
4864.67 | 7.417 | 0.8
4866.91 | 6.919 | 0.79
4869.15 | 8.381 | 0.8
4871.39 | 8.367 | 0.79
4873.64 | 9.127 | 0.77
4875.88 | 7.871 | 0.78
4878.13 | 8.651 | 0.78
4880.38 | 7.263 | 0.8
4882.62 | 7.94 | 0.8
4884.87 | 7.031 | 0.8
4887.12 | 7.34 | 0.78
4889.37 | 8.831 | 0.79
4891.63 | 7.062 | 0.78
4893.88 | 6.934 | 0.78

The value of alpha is 7.417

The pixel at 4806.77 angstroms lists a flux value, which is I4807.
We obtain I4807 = 9.033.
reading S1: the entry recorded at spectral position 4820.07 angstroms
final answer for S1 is 8.197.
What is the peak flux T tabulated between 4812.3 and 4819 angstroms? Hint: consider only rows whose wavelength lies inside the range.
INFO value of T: 8.429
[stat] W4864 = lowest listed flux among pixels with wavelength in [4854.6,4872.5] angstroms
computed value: 6.919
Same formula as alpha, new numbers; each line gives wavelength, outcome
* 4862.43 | 7.403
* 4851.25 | 8.575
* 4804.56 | 9.425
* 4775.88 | 9.02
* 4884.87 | 7.031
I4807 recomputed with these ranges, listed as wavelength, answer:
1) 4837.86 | 7.905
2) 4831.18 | 8.289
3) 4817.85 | 8.429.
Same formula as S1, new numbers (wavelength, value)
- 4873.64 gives 9.127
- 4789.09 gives 8.865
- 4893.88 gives 6.934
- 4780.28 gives 9.771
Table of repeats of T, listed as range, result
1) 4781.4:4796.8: 9.745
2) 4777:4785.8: 9.983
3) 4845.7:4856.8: 8.933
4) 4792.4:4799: 9.93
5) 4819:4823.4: 8.197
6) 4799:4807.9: 9.425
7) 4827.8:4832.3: 8.289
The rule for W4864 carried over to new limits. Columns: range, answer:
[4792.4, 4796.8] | 8.509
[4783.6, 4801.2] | 8.032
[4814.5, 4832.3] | 6.516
